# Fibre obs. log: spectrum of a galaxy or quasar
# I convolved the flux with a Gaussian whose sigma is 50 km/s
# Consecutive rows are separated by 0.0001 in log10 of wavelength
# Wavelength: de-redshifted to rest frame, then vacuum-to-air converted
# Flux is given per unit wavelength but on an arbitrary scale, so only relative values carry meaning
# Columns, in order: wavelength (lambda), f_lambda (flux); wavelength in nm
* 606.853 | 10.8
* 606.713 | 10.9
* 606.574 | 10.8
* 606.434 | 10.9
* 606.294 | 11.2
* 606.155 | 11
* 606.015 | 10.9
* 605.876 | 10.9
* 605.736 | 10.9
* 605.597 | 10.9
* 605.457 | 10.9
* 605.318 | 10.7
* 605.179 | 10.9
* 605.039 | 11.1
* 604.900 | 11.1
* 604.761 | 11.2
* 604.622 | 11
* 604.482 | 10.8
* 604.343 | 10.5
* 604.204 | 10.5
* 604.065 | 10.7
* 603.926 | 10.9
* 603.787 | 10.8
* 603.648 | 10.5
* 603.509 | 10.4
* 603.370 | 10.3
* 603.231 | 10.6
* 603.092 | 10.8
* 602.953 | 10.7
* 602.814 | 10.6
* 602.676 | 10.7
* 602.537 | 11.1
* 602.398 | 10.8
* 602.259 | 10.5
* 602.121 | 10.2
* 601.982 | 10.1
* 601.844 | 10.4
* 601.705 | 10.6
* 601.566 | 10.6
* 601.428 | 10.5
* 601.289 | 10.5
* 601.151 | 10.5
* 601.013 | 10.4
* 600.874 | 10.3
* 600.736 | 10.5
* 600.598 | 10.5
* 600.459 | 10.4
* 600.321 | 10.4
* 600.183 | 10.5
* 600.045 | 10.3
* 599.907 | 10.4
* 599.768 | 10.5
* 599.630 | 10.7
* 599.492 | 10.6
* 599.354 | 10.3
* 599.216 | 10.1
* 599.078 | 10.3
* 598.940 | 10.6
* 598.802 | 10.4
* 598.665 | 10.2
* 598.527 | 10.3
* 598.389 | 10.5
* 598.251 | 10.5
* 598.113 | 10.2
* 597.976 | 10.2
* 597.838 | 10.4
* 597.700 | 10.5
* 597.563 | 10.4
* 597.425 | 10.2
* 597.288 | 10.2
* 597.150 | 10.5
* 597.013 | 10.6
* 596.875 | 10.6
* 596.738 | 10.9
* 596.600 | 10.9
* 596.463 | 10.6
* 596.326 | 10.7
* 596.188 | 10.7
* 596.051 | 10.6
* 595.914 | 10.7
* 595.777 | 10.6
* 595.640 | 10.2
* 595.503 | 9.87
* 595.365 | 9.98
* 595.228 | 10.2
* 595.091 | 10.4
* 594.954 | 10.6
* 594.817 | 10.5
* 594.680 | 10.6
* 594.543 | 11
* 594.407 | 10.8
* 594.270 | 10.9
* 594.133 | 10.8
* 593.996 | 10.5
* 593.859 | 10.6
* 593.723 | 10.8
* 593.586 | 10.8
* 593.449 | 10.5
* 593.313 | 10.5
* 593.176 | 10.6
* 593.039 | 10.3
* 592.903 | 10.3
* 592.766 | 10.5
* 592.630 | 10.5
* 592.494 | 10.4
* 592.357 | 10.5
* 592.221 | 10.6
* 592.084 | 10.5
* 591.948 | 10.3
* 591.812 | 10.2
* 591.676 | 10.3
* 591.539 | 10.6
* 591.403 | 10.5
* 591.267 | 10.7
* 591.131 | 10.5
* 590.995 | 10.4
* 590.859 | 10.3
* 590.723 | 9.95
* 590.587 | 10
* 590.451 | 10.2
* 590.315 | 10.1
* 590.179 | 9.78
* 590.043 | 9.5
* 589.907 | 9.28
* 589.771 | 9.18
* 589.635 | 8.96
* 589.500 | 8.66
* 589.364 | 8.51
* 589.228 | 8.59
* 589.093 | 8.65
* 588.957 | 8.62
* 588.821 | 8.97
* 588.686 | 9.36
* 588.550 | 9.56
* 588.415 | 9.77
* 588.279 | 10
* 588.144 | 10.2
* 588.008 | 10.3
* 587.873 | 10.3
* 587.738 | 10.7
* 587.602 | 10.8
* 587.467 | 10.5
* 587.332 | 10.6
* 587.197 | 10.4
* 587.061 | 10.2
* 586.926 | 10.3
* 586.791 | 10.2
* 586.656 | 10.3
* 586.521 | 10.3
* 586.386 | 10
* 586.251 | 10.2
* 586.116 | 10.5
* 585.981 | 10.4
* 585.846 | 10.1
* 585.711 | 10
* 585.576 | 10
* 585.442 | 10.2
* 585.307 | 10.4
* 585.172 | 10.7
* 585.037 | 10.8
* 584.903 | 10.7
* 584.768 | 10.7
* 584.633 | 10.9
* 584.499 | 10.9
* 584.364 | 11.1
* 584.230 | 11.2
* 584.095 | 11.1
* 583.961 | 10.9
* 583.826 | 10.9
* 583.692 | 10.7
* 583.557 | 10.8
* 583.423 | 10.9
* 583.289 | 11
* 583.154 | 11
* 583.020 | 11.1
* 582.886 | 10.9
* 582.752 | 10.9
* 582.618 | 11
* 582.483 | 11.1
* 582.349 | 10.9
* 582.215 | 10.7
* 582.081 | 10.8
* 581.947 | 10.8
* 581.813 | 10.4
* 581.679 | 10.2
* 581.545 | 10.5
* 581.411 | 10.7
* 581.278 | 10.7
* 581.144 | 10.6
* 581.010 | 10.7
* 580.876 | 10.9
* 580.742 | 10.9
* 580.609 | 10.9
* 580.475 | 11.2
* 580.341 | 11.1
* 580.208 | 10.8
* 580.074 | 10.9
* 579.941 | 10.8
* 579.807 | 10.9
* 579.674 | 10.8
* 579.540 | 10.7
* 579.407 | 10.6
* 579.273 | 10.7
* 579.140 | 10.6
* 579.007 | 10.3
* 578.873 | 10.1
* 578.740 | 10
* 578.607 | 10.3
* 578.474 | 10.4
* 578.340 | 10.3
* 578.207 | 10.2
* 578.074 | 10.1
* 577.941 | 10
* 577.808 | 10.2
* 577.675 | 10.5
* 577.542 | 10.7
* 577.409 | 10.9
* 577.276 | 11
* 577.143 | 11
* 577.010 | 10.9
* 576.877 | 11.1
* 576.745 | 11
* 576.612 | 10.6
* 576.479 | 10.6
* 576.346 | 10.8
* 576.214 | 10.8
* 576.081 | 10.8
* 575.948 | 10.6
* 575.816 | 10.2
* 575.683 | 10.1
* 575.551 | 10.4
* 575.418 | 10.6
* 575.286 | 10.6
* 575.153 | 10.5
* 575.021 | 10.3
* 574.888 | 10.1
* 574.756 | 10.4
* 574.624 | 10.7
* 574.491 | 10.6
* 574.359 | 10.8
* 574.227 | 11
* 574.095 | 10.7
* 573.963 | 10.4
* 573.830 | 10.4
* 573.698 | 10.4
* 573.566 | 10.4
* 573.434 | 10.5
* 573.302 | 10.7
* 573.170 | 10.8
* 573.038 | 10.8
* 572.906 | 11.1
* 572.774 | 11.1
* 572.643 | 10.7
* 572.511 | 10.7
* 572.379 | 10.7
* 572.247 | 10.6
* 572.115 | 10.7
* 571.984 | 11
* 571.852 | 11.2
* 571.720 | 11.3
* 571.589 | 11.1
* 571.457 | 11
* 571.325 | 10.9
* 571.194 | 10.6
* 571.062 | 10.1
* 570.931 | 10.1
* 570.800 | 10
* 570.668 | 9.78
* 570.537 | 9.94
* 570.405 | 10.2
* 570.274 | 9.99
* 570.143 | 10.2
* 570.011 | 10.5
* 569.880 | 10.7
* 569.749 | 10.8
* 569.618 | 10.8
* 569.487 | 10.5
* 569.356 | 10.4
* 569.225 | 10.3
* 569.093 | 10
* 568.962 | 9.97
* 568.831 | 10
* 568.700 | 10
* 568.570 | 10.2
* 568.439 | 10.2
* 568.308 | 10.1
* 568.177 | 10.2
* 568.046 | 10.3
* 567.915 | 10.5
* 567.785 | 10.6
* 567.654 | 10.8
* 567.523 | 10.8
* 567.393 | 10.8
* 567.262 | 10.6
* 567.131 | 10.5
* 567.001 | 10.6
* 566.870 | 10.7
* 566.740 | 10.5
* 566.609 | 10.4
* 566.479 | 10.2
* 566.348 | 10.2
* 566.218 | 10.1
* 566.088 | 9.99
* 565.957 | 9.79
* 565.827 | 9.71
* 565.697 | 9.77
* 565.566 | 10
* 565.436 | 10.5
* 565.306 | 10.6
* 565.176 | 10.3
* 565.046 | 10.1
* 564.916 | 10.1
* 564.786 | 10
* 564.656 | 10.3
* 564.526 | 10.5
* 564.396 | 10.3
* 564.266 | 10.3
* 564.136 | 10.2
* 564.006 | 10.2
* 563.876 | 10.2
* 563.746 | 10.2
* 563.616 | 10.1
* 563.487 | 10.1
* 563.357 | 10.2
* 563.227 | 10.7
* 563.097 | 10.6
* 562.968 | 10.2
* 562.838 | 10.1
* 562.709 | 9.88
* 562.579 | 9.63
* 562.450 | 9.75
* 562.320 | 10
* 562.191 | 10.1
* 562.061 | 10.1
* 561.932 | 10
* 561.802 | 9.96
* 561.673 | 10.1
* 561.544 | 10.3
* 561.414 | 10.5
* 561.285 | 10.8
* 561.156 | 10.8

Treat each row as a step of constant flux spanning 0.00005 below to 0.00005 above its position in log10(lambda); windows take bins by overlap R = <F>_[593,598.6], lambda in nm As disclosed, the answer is 10.5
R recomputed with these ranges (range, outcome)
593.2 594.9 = 10.7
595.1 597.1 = 10.5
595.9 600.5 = 10.5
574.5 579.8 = 10.5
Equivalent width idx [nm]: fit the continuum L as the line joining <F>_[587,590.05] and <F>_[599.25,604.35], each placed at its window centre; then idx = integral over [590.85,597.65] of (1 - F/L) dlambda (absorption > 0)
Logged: -0.34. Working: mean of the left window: 9.63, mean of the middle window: 10.5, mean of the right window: 10.5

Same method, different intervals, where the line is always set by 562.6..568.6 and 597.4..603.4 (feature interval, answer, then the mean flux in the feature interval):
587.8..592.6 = 0.26 nm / 9.84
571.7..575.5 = -0.13 nm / 10.7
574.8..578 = -0.08 nm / 10.6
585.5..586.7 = 0.02 nm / 10.2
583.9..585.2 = -0.07 nm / 10.9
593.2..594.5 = -0.03 nm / 10.7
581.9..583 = -0.06 nm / 10.9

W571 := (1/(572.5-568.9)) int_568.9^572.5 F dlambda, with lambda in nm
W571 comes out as 10.5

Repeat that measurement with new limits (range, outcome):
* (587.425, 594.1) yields 10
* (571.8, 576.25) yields 10.6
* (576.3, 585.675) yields 10.7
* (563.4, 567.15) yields 10.2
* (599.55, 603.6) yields 10.5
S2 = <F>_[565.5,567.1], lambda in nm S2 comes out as 10.2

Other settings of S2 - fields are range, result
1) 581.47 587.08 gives 10.6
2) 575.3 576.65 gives 10.6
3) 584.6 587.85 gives 10.4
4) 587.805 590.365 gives 9.38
